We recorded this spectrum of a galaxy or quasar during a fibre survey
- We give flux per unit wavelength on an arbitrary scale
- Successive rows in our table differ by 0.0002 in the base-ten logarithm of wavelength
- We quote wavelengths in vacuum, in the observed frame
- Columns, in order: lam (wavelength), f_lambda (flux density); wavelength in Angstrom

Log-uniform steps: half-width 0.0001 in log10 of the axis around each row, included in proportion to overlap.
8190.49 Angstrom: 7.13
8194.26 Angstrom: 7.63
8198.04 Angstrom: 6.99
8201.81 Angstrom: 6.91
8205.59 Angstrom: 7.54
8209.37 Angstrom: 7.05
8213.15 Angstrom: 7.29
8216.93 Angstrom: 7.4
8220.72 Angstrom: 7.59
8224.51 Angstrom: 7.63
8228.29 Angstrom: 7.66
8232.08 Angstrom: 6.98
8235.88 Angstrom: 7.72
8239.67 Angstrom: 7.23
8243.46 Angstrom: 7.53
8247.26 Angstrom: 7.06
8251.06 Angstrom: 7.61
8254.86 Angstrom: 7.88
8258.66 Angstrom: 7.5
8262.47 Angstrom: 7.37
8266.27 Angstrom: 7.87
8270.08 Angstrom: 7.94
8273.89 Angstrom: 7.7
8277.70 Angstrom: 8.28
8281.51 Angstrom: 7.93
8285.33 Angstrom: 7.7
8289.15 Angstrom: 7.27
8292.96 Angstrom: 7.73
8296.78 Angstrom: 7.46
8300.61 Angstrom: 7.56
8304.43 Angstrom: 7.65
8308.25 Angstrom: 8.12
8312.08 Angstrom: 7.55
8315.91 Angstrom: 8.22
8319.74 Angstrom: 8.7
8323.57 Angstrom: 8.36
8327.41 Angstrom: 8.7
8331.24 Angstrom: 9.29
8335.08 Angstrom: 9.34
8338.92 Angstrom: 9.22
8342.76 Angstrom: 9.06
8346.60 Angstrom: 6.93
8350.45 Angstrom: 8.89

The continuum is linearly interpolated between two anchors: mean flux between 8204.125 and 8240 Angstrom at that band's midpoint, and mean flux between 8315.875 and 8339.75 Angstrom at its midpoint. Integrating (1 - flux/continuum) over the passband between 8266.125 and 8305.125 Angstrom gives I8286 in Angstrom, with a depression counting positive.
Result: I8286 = 2.6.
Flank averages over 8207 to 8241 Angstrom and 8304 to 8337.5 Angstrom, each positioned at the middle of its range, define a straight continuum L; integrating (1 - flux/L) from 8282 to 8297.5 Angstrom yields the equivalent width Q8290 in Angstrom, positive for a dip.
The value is 1.1 Angstrom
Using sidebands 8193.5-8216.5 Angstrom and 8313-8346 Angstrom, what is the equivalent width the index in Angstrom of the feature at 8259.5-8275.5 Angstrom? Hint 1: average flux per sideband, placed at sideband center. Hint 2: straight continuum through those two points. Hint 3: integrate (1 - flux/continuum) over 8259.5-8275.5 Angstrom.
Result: 0.6 Angstrom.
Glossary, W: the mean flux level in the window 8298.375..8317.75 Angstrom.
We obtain 7.81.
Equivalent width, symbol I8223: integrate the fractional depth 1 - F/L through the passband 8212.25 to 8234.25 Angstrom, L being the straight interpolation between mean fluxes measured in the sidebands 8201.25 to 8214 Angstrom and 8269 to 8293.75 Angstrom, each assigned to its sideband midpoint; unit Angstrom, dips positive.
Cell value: -0.3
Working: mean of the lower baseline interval 7.22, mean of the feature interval 7.43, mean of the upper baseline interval 7.79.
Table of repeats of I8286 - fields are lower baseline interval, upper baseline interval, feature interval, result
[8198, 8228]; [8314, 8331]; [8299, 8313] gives 1.1 Angstrom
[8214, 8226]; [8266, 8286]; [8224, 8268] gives 1.2 Angstrom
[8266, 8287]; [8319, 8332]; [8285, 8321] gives 2.4 Angstrom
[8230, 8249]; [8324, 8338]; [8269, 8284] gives 0.1 Angstrom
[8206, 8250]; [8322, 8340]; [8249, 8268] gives 0.5 Angstrom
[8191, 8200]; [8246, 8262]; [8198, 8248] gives 0.3 Angstrom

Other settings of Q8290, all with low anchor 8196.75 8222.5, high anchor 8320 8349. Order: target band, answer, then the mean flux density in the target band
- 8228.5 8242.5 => 0.35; 7.37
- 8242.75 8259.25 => 0.47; 7.52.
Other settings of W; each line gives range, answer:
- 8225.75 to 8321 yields 7.68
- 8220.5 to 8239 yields 7.49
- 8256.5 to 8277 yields 7.71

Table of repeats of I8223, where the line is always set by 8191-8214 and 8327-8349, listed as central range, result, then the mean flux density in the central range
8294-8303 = 0.8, 7.53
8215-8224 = -0.1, 7.51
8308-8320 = 0.6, 8.07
